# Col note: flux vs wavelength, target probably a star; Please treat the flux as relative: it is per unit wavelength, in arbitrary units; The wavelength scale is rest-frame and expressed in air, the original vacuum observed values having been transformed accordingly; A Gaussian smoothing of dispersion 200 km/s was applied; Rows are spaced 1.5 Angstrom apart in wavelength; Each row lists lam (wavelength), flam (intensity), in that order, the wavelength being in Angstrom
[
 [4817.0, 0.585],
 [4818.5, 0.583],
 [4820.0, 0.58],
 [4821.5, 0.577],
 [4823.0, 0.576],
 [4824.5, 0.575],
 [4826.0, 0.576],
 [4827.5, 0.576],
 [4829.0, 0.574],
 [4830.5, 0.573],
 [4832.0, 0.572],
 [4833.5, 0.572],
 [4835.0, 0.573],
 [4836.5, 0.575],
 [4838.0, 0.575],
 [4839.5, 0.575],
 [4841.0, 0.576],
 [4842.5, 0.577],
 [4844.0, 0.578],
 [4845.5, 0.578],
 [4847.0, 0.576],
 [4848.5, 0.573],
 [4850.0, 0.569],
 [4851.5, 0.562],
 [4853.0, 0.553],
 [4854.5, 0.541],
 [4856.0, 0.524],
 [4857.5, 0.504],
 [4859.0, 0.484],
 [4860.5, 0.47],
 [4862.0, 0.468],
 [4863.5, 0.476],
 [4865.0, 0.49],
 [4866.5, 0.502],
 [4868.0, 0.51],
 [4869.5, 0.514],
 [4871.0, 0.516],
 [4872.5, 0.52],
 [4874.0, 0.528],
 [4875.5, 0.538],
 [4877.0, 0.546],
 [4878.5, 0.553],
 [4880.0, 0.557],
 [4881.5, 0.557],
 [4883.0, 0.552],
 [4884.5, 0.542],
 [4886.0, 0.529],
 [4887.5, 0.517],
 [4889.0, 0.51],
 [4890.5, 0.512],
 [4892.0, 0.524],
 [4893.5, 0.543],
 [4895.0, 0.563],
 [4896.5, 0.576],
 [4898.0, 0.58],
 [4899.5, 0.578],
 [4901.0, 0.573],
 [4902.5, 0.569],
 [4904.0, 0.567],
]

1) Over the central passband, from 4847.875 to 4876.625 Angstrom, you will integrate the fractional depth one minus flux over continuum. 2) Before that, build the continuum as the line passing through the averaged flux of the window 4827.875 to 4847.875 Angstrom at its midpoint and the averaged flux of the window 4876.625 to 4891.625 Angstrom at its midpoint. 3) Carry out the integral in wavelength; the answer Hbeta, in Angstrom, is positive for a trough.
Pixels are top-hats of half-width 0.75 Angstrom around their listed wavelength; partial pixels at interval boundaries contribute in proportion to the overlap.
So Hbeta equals 1.9 Angstrom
